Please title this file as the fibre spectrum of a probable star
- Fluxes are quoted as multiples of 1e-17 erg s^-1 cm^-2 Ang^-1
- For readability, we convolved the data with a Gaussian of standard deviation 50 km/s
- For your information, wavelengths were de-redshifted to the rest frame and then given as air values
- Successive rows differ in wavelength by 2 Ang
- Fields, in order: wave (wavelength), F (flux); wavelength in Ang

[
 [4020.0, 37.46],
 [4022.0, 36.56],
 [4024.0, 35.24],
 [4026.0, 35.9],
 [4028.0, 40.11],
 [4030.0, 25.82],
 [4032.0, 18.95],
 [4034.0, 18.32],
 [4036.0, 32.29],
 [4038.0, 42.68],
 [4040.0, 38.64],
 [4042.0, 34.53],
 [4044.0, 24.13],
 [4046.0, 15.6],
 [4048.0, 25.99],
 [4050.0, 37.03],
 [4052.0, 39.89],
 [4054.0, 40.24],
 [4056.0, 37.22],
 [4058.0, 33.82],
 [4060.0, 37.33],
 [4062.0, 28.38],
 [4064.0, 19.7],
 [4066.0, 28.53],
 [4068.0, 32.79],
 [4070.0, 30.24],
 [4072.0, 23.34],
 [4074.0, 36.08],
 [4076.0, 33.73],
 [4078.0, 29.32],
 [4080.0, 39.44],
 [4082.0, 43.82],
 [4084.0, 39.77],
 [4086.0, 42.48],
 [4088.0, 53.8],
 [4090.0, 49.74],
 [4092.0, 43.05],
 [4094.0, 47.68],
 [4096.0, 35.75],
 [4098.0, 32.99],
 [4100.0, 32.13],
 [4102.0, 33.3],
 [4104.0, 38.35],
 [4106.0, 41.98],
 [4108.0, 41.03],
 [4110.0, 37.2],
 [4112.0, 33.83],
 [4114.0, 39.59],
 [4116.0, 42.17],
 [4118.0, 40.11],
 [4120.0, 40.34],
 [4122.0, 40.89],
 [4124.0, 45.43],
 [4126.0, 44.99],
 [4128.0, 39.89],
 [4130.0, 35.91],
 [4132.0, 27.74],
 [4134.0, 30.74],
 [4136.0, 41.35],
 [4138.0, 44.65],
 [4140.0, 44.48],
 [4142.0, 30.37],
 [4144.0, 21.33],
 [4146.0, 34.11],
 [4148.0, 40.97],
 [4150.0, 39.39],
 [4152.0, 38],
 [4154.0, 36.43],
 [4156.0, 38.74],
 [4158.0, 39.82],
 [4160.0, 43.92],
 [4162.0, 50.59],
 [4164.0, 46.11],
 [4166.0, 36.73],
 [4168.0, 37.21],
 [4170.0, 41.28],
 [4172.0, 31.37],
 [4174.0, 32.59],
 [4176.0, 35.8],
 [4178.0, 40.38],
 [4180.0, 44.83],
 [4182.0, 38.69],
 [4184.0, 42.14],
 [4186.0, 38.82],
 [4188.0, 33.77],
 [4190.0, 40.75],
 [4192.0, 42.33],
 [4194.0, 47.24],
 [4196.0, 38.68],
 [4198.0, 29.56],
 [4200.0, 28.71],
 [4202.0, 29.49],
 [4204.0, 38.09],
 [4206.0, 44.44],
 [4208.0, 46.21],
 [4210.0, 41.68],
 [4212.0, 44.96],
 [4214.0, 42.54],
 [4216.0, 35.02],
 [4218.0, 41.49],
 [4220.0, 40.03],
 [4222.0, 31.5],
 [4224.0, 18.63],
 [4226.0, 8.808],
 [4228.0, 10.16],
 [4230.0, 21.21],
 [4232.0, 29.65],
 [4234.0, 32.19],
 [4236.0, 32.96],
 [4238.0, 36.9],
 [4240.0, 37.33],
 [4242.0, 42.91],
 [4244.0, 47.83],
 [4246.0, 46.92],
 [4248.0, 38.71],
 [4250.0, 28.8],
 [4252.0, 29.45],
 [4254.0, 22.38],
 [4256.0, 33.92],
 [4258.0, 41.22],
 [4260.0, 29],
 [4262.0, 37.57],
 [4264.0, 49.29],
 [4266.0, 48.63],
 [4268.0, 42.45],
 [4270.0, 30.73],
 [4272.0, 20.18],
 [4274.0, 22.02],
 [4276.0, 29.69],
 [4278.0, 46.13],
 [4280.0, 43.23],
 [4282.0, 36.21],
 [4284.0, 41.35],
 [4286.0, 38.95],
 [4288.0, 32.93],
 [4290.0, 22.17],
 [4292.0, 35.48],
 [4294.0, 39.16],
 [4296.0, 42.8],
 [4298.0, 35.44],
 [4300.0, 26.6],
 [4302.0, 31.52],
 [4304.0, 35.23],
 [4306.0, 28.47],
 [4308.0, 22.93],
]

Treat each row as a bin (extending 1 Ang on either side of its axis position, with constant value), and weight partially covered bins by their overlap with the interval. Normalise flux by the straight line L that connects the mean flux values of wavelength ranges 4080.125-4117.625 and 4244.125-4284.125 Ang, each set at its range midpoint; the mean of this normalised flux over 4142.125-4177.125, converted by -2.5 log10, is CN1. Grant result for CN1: 0.03 mag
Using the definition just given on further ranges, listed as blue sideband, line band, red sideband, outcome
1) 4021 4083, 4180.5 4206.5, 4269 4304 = -0.145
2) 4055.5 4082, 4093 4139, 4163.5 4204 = -0.129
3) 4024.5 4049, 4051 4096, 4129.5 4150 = -0.163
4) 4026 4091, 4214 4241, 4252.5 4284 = 0.195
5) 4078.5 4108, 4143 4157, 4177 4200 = 0.124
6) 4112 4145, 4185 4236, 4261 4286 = 0.104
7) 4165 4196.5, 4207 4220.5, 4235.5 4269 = -0.087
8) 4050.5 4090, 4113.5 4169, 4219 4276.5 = -0.137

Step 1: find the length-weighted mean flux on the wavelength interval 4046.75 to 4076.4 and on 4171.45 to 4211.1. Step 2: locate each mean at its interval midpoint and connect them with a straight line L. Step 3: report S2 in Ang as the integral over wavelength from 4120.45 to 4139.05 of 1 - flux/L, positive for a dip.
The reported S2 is -2.0 Ang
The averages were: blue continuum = 32.1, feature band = 39.1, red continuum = 38.4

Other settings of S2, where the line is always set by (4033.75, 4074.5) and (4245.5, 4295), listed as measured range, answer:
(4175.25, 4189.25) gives -2.3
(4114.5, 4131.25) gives -4.2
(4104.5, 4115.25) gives -2.1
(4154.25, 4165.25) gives -3.2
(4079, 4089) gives -3.7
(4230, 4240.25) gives 0.7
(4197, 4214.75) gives -2.2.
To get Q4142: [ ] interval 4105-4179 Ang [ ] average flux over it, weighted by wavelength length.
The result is 38.6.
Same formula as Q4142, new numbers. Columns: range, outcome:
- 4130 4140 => 36.9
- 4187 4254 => 34.9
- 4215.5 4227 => 29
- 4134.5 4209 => 38.6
